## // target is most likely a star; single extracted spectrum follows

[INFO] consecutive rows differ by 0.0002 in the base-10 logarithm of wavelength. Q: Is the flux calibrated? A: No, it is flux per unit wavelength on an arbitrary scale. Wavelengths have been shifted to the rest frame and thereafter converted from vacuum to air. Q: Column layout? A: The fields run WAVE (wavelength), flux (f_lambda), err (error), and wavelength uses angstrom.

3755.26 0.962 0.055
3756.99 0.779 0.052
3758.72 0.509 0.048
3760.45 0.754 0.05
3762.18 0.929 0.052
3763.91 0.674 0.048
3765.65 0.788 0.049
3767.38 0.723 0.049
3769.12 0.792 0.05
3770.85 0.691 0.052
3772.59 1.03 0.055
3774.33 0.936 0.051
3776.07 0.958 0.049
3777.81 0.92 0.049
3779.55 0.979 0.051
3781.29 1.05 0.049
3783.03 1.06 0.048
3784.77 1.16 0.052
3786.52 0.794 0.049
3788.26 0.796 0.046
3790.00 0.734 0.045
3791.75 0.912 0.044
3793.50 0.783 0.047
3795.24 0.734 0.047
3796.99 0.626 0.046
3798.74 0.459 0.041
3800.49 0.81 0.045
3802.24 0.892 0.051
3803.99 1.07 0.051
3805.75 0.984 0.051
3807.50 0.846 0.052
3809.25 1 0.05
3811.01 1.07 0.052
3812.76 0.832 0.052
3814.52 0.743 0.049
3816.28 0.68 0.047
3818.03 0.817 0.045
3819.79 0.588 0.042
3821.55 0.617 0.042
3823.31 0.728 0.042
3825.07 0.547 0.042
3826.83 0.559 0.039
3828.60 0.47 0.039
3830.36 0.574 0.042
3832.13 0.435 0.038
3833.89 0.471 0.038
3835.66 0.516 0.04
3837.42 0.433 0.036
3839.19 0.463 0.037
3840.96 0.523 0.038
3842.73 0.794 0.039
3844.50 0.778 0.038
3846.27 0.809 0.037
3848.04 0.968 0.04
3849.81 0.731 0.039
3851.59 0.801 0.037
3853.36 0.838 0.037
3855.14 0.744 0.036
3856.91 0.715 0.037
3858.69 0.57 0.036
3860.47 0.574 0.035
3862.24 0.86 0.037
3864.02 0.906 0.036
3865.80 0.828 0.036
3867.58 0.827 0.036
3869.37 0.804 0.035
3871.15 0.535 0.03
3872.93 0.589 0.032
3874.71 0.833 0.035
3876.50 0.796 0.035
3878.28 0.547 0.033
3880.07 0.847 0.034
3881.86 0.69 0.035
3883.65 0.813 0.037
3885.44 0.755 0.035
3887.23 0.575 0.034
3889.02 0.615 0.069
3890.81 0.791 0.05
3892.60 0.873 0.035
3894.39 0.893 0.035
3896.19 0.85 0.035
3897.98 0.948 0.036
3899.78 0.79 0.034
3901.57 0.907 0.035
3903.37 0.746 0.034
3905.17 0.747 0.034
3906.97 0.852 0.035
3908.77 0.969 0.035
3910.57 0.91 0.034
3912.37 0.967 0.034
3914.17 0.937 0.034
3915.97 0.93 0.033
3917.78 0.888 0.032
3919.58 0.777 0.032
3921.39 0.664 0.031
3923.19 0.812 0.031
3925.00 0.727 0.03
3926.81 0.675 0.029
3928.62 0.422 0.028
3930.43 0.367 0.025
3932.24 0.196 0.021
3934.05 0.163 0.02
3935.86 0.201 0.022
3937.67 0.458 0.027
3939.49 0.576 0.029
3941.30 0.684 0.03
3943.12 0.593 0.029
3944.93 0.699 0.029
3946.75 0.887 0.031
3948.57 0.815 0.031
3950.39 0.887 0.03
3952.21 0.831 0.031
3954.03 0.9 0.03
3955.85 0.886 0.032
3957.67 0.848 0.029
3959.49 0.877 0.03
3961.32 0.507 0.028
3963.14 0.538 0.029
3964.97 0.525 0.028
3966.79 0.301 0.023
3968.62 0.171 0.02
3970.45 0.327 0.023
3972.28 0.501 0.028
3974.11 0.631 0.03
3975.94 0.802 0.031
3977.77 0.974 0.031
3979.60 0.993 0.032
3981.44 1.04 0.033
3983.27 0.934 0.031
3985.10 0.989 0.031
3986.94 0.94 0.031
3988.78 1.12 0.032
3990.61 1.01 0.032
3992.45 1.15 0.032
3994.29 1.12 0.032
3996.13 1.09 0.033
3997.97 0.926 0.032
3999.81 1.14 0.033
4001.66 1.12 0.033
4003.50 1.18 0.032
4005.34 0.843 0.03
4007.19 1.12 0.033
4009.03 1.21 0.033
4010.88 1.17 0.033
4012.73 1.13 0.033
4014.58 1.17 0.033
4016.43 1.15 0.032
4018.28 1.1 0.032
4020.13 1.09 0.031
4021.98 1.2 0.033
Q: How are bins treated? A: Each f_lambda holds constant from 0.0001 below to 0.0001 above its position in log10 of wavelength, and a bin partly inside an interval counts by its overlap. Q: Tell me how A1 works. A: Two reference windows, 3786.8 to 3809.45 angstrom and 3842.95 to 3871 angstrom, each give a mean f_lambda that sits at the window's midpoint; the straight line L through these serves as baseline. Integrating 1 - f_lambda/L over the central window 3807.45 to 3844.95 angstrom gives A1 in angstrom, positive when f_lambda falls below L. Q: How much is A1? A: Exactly 6.8 angstrom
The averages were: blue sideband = 0.813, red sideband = 0.777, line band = 0.653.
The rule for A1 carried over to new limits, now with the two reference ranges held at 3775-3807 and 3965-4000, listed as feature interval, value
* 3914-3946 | 9.7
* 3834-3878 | 7.6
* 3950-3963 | 0.6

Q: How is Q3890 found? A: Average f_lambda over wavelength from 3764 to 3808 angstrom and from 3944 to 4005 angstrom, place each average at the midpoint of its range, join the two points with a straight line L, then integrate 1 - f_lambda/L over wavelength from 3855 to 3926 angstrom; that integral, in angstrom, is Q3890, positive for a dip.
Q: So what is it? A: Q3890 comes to 5.2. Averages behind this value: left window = 0.858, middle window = 0.786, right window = 0.839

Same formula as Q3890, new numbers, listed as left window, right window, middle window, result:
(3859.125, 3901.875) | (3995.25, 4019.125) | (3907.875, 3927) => 0.3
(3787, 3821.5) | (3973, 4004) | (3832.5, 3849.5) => 4.2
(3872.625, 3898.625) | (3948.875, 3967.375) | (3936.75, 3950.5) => 0.8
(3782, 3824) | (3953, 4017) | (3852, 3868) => 1.6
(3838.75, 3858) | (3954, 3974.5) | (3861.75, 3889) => -1.3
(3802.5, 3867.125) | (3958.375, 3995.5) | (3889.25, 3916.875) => -4.4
